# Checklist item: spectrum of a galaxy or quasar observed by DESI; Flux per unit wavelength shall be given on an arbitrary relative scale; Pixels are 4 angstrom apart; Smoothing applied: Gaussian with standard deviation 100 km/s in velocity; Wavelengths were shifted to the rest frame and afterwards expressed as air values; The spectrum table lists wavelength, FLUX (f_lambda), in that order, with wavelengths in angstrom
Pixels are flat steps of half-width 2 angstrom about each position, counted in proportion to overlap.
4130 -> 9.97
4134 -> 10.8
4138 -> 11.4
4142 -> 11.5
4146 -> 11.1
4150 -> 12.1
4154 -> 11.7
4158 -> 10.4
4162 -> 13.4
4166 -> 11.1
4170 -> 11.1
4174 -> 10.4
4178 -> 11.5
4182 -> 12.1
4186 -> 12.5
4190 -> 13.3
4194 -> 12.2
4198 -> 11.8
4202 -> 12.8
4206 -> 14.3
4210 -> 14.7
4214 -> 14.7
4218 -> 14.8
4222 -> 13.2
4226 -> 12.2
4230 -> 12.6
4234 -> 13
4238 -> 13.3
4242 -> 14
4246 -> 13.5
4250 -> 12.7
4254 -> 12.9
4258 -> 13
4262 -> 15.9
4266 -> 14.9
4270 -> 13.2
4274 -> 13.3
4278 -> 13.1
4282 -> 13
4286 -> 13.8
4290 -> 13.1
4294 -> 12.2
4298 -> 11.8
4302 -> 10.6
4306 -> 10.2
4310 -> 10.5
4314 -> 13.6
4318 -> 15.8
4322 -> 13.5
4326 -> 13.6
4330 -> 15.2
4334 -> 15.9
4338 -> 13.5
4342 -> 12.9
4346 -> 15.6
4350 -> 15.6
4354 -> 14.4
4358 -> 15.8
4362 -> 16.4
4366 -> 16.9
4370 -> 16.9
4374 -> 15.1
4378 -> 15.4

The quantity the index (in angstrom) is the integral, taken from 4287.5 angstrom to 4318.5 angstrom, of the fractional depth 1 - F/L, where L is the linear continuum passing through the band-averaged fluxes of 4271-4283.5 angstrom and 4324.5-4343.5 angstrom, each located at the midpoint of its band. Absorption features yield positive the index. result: 3.6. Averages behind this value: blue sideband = 13.1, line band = 12.1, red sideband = 14.3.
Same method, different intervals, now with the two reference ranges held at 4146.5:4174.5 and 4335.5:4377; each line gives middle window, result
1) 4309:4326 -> 1.2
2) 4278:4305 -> 3.2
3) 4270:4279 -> 0.3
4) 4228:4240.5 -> -0.1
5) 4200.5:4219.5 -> -2.8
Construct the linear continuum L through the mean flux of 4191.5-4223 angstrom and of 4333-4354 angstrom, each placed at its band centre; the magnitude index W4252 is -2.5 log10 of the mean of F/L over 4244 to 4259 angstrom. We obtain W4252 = 0.07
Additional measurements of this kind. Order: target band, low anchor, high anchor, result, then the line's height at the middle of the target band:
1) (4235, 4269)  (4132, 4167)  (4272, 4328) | -0.117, 12.3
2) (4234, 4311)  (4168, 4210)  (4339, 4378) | 0.073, 13.9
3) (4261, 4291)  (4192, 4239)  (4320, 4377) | 0.029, 14.1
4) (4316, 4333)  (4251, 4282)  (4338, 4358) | -0.019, 14.4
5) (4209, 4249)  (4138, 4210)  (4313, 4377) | -0.046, 13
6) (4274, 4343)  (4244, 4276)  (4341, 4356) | 0.094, 14.3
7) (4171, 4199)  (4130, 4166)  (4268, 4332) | -0.014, 11.8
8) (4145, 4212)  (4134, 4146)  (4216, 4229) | 0.008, 12.2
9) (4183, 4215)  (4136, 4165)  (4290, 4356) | -0.091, 12.1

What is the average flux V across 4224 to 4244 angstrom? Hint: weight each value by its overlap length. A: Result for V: 13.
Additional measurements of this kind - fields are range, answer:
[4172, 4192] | 12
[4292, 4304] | 11.5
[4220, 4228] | 12.7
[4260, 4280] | 14.1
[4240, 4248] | 13.8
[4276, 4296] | 13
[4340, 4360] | 14.9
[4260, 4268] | 15.4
